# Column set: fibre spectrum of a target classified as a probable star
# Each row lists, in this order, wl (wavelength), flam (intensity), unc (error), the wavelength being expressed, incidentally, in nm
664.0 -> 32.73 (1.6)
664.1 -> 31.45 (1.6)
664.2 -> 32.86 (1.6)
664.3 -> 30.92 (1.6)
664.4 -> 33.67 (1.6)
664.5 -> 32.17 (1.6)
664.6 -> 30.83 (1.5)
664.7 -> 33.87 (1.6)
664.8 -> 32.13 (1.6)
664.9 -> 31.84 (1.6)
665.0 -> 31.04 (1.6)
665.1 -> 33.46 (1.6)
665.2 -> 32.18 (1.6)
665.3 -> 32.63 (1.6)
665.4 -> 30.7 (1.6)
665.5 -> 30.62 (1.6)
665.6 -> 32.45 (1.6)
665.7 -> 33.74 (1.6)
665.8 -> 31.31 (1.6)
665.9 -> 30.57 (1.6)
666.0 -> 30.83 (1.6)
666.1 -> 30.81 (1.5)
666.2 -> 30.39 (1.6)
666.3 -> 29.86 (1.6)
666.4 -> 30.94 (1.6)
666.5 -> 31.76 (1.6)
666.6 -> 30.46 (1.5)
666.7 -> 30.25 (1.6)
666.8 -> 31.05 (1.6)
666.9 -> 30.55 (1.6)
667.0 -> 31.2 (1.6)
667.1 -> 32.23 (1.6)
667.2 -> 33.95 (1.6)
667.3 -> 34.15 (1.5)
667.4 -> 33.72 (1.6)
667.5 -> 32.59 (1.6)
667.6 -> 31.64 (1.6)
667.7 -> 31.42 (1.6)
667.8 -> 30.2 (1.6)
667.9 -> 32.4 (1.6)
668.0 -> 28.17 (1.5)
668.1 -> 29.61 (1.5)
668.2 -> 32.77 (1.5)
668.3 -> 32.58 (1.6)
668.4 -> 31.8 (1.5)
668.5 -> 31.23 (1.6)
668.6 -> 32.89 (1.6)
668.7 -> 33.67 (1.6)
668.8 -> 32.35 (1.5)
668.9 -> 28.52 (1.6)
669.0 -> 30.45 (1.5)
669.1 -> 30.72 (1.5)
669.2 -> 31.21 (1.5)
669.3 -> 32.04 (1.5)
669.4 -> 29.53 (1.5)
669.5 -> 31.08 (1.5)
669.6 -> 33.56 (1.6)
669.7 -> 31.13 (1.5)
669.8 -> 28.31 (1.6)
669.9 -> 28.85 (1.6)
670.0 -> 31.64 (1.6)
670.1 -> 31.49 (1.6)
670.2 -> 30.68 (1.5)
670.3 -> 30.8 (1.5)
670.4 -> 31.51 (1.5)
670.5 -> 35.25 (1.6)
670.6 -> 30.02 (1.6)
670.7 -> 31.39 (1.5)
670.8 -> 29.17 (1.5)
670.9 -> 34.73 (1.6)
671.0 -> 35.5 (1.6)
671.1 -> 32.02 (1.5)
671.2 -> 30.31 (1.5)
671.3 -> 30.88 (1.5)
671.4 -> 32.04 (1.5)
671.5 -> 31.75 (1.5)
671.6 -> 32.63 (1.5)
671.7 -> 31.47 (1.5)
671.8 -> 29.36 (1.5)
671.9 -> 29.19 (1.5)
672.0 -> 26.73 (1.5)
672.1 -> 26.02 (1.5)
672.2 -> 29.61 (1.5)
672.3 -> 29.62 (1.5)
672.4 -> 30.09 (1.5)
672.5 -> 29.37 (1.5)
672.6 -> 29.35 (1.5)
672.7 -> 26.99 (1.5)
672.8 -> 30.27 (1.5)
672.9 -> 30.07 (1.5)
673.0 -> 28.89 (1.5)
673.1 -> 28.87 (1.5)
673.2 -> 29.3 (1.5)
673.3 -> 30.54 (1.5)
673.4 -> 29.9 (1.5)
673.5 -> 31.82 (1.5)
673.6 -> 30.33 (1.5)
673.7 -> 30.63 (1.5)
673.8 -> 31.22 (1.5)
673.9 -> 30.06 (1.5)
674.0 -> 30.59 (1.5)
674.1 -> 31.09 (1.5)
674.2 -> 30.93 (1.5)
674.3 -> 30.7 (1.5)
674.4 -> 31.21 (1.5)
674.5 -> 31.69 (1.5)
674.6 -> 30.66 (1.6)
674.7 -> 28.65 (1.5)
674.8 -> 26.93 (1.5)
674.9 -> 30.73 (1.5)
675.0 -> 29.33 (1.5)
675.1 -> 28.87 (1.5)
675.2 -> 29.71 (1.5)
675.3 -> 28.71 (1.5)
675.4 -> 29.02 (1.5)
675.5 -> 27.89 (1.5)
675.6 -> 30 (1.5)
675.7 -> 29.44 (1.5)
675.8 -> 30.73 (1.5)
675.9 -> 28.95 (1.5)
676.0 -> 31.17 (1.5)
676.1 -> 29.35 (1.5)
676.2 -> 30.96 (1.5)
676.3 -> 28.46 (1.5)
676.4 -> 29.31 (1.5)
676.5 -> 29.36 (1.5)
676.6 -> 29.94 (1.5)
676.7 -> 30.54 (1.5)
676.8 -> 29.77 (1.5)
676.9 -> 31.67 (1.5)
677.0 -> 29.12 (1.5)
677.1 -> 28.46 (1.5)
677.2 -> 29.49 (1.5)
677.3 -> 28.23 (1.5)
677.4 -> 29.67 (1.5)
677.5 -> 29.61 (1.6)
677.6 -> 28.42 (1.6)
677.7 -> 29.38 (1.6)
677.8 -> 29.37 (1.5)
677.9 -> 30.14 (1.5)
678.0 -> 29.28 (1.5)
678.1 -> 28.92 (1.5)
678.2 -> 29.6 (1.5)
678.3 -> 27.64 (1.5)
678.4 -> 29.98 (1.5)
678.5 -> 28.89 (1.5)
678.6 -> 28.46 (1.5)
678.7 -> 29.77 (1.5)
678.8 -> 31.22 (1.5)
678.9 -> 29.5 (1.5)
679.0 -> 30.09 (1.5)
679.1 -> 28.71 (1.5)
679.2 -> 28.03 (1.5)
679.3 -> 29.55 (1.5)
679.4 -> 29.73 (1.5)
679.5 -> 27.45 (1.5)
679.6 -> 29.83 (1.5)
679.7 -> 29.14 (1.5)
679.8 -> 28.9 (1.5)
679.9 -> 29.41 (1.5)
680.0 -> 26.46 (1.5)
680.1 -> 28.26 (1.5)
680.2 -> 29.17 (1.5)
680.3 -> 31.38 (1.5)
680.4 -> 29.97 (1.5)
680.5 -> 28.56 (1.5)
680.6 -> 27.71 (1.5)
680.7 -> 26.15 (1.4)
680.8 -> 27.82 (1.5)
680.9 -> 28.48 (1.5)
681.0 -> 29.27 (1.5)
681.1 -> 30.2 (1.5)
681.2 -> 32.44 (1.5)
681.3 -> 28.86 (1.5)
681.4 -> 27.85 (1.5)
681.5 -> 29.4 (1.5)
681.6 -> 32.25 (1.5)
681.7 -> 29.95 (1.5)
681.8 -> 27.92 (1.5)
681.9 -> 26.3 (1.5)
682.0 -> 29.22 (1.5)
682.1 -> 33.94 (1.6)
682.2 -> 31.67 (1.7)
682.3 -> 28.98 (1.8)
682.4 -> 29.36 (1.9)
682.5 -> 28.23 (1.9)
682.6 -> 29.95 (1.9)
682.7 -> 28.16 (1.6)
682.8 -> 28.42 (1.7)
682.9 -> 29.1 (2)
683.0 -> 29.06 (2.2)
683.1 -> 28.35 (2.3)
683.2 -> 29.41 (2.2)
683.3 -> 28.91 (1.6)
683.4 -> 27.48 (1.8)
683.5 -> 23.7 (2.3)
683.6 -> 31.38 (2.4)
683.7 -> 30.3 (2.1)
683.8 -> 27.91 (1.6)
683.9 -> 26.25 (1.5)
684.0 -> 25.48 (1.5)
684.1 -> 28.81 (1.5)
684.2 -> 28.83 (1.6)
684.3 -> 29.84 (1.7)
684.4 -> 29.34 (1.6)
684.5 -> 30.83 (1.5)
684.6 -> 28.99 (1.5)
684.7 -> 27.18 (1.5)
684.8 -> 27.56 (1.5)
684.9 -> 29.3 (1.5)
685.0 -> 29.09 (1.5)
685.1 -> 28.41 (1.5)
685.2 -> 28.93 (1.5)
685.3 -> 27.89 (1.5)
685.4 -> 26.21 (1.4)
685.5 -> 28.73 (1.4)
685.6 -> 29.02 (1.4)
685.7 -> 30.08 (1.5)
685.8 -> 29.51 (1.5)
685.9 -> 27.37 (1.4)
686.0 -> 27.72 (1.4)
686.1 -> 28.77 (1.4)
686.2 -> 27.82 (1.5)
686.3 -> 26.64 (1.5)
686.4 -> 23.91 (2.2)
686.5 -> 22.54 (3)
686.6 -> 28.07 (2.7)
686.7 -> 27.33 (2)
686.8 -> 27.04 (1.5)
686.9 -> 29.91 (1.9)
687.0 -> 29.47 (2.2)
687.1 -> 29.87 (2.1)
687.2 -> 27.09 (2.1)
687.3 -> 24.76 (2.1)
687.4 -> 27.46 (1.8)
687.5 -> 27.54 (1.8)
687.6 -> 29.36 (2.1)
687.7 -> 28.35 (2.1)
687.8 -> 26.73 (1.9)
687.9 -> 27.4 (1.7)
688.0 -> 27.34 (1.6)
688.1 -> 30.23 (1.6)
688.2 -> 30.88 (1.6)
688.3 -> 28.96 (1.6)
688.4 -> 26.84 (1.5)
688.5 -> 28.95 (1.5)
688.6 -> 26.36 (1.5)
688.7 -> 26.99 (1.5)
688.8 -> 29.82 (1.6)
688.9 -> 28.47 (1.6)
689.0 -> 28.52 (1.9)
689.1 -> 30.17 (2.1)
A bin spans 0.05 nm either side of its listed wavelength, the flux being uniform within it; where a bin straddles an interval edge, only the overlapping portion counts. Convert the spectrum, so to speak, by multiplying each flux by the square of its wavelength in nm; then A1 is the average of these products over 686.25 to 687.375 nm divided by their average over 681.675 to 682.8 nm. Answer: 0.93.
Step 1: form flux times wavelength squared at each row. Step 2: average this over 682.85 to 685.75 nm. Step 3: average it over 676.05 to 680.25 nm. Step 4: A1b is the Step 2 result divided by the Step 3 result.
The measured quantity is 1.0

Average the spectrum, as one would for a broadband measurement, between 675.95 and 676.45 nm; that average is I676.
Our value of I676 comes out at 29.9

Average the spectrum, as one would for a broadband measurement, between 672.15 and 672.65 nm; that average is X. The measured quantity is 29.6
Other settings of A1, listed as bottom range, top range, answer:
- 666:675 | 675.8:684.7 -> 0.97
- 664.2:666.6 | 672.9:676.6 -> 0.97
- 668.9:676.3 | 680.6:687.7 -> 0.97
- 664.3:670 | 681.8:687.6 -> 0.95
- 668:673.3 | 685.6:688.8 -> 0.95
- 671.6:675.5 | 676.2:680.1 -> 1.00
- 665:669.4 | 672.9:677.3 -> 0.97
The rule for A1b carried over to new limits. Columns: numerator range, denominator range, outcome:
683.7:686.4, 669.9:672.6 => 0.96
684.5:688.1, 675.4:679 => 0.97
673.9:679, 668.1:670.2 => 0.97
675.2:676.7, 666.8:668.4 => 0.95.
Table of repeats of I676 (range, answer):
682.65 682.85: 28.3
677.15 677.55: 29.2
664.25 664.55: 32.3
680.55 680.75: 26.9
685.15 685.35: 28.4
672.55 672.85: 28.9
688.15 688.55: 28.9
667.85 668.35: 31.1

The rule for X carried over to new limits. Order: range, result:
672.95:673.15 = 28.9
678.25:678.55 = 28.8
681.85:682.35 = 30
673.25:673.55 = 30.8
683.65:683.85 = 29.1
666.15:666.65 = 30.7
